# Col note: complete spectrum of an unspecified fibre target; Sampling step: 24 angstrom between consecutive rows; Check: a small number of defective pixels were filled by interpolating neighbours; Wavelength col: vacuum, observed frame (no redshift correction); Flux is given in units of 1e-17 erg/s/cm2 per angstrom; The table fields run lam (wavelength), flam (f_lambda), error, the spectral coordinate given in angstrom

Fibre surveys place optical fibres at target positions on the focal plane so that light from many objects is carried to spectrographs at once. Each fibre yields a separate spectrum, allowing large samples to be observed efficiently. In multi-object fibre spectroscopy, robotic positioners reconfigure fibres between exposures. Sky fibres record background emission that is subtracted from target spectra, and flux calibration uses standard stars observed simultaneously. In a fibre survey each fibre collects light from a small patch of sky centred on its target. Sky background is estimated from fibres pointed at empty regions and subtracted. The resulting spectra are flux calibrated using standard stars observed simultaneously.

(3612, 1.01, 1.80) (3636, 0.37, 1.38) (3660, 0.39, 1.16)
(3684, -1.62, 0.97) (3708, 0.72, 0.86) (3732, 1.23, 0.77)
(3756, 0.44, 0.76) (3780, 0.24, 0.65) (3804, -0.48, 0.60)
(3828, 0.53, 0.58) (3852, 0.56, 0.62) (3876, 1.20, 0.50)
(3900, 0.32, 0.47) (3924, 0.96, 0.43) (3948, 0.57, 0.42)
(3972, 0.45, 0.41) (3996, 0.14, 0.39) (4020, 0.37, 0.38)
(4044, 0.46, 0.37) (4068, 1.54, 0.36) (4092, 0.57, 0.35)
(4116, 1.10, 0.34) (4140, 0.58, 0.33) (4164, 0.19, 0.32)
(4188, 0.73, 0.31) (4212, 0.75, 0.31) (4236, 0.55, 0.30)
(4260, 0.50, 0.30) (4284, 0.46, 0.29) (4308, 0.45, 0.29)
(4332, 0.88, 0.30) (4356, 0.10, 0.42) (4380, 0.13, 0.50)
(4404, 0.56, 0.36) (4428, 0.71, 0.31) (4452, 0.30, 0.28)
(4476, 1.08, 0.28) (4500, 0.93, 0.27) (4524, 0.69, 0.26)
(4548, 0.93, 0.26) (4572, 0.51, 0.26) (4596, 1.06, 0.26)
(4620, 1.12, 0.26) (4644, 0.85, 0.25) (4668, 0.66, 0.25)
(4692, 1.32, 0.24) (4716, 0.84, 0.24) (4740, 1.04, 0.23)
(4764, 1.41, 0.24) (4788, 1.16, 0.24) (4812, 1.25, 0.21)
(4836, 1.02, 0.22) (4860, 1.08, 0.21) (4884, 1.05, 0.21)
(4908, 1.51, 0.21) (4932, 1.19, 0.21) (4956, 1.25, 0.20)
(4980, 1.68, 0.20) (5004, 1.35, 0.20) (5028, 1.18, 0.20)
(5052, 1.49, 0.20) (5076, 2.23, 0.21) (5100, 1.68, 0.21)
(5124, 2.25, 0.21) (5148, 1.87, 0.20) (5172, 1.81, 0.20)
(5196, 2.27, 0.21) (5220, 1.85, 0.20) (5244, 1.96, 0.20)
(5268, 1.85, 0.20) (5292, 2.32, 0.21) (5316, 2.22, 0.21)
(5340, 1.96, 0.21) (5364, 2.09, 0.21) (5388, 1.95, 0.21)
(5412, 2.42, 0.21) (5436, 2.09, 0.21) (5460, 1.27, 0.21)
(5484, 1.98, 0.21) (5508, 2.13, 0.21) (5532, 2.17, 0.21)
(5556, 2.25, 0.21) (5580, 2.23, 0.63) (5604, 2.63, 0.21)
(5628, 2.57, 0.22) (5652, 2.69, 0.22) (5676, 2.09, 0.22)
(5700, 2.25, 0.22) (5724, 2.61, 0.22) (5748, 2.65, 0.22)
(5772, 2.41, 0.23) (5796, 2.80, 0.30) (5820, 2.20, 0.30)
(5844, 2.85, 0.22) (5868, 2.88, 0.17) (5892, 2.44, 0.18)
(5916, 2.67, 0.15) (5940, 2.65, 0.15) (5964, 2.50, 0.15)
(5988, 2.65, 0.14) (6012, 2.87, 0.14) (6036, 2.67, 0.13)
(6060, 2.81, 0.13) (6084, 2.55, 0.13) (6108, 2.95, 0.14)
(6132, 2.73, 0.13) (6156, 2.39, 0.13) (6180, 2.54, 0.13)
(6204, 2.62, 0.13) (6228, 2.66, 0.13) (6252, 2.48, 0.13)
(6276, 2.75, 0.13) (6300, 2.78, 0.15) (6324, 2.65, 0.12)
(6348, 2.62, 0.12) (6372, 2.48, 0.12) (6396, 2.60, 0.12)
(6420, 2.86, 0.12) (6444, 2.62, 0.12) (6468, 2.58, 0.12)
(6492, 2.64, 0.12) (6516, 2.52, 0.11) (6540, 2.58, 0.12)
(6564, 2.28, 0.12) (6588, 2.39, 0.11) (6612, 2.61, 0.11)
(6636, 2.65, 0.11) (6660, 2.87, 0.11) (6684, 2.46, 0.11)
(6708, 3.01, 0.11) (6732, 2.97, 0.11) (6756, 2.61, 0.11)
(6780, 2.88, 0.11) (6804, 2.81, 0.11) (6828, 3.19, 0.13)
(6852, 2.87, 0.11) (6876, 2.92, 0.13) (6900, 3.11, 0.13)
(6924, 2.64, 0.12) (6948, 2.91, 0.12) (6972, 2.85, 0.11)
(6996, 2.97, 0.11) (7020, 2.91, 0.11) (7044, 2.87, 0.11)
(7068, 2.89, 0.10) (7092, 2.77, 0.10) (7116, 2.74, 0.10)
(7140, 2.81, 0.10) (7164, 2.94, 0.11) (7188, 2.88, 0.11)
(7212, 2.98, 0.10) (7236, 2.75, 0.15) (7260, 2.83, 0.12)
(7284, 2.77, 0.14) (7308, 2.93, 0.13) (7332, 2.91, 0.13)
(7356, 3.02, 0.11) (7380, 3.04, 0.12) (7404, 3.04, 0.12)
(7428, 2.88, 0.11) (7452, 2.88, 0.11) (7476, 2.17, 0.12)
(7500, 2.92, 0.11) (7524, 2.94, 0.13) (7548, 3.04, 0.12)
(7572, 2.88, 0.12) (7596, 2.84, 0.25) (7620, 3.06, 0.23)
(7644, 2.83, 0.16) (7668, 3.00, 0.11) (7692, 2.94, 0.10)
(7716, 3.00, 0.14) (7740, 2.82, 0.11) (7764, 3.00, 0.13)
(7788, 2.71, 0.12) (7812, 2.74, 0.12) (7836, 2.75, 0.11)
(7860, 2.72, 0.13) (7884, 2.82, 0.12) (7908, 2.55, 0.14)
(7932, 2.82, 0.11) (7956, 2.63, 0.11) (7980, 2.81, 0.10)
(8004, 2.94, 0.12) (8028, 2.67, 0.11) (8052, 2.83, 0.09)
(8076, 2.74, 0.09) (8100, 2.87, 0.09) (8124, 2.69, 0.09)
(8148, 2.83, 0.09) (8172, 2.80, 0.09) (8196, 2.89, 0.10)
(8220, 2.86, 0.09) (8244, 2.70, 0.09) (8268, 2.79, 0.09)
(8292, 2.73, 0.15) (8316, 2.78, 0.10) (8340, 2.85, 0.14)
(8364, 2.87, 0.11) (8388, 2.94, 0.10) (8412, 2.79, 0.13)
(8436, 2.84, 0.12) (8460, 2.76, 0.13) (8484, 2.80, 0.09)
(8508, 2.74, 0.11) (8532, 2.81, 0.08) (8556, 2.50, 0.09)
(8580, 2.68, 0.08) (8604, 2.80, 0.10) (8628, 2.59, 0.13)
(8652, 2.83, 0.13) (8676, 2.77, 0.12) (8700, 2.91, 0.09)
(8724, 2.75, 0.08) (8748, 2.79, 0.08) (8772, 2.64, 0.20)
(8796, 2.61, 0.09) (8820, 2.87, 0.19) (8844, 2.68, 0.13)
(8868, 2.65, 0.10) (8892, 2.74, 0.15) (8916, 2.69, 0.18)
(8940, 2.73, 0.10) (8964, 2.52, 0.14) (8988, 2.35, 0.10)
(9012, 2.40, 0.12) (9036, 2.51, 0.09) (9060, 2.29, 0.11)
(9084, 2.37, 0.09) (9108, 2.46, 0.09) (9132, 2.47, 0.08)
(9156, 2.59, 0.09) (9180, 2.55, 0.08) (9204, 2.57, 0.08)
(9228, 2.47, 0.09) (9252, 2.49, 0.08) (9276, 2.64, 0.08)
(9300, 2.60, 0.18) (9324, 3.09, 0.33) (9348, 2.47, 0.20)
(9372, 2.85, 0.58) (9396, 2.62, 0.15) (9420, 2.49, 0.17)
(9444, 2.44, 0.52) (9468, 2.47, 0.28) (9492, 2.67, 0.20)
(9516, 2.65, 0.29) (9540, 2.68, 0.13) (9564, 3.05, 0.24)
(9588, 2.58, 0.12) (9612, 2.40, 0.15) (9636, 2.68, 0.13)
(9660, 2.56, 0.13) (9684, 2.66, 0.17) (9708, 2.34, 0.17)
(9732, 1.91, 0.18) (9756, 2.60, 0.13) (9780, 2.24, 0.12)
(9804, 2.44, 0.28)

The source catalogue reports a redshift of 0.27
